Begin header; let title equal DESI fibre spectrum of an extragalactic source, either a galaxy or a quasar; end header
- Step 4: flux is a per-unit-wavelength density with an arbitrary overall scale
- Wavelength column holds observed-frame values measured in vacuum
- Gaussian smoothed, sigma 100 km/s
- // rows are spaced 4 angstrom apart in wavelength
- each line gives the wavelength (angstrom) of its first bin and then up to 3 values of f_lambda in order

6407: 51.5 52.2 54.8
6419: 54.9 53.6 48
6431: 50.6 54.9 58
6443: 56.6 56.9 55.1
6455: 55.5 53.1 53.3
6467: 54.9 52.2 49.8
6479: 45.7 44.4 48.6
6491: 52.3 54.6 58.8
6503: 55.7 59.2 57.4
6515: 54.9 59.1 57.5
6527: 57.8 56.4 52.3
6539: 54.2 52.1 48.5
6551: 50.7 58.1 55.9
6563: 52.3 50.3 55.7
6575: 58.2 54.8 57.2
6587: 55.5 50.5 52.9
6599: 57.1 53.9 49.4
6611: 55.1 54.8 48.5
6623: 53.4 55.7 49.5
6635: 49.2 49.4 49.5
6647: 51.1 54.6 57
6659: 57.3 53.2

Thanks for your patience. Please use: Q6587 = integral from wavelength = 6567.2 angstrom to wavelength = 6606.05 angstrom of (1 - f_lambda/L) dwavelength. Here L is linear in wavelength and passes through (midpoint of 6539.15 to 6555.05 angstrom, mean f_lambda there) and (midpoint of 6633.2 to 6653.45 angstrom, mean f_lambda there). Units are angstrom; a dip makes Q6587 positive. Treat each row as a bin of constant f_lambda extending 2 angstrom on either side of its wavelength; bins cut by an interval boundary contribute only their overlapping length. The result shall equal -2.4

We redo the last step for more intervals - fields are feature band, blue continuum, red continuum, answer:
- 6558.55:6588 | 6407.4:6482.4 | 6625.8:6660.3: -1.3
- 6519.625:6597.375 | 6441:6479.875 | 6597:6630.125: -1.4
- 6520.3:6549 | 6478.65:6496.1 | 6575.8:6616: -1.6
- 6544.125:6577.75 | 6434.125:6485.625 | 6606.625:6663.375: -0.6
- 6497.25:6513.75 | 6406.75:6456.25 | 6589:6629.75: -1.2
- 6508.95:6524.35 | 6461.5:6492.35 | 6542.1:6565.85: -1.7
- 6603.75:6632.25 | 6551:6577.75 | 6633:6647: -0.8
